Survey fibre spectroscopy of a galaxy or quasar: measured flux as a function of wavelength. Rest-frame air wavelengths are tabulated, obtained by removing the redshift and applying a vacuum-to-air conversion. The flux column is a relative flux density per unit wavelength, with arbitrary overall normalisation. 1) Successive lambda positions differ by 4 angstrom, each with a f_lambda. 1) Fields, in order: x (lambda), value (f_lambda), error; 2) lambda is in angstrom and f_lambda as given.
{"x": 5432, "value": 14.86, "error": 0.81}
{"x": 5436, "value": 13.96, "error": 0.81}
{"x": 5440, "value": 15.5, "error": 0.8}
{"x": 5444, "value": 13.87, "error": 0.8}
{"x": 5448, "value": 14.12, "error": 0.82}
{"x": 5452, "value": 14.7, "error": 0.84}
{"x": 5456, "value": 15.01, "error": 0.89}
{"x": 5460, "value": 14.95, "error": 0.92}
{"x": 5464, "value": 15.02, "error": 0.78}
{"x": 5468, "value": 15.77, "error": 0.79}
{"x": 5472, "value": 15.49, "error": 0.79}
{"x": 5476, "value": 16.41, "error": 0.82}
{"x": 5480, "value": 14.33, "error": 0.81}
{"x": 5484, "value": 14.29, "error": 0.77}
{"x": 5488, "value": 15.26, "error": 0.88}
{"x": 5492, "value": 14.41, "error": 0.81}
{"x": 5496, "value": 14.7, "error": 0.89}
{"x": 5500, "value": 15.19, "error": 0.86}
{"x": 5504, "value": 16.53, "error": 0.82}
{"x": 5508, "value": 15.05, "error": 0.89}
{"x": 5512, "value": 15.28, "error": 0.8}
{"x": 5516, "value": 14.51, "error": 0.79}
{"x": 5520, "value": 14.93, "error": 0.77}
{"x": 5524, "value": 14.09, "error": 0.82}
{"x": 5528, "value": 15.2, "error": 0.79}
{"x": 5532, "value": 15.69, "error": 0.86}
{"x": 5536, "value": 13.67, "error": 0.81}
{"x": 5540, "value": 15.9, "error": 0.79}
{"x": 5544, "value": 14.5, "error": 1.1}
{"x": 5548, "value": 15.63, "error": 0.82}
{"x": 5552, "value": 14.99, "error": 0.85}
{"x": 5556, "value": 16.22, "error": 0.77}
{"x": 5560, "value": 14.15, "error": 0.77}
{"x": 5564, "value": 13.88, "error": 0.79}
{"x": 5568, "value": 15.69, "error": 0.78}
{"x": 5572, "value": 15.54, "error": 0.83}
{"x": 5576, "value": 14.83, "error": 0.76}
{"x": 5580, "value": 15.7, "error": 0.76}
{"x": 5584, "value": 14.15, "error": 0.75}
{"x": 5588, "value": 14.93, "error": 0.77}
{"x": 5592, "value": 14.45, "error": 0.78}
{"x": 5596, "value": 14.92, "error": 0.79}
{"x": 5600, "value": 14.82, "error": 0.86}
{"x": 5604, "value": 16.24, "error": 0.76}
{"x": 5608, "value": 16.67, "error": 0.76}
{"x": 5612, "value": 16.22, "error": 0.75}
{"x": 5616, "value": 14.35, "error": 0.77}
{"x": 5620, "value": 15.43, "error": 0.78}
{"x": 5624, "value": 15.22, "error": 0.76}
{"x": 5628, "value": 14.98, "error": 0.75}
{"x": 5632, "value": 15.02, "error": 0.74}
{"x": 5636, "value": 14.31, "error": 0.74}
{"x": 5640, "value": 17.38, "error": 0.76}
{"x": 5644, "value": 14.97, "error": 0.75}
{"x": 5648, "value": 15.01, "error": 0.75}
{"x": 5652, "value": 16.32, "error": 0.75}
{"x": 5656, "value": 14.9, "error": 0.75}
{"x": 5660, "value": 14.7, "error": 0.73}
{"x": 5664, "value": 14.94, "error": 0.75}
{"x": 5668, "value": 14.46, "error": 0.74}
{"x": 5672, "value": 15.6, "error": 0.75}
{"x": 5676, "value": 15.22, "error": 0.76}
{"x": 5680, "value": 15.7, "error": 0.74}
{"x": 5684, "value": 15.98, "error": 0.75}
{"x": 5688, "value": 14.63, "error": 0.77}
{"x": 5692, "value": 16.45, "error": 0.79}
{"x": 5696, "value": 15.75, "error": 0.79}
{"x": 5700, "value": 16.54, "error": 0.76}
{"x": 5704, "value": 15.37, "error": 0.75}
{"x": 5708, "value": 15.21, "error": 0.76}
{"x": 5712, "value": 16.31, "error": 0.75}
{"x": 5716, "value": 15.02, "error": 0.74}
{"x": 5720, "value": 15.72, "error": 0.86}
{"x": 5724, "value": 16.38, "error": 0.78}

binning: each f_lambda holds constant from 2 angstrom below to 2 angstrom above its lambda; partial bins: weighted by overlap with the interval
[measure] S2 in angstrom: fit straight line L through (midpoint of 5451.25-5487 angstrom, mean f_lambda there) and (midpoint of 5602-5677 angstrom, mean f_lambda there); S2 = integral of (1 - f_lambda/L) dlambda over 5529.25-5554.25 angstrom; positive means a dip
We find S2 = 0.2 angstrom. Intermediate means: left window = 15.1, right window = 15.4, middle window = 15.1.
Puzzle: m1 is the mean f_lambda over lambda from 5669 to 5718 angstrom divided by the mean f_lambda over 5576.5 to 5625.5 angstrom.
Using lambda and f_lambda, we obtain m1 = 1.0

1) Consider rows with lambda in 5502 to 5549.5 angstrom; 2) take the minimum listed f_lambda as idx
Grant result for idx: 13.67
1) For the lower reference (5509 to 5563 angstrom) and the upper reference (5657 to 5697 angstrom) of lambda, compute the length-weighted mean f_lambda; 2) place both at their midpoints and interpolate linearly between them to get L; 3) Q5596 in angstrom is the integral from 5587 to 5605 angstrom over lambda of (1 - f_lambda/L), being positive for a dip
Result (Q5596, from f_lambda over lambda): 0.1 angstrom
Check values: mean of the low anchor 15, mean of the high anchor 15.3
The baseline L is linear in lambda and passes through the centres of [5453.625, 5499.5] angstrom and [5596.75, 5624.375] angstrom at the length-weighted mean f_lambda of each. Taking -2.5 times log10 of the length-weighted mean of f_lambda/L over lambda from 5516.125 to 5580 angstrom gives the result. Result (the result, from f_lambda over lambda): 0.02 mag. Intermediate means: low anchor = 15.1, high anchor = 15.6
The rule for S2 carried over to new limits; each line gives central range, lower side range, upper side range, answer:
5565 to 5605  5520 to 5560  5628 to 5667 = 0.2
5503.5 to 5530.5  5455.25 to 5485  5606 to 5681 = 0.4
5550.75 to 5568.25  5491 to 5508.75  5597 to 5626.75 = 0.5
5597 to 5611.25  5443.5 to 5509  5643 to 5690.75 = -0.7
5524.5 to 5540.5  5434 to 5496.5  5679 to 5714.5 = 0.2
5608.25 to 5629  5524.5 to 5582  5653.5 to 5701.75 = -0.2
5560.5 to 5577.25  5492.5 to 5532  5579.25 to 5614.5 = 0.3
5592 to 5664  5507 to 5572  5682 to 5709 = 0.3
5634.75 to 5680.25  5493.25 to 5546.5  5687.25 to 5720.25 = 0.7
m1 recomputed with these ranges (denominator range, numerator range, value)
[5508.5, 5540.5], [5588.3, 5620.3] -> 1.03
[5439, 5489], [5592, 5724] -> 1.03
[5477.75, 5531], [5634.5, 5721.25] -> 1.04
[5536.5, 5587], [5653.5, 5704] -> 1.02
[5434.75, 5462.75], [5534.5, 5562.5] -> 1.03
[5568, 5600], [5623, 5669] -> 1.02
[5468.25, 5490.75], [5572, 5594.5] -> 0.98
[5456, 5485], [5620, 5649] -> 1.01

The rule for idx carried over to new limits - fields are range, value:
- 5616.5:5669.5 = 14.31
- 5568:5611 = 14.15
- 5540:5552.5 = 14.5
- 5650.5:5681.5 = 14.46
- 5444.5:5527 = 14.09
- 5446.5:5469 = 14.12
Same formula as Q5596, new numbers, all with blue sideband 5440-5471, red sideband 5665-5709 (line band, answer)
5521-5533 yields 0.1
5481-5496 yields 0.3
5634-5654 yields -0.3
